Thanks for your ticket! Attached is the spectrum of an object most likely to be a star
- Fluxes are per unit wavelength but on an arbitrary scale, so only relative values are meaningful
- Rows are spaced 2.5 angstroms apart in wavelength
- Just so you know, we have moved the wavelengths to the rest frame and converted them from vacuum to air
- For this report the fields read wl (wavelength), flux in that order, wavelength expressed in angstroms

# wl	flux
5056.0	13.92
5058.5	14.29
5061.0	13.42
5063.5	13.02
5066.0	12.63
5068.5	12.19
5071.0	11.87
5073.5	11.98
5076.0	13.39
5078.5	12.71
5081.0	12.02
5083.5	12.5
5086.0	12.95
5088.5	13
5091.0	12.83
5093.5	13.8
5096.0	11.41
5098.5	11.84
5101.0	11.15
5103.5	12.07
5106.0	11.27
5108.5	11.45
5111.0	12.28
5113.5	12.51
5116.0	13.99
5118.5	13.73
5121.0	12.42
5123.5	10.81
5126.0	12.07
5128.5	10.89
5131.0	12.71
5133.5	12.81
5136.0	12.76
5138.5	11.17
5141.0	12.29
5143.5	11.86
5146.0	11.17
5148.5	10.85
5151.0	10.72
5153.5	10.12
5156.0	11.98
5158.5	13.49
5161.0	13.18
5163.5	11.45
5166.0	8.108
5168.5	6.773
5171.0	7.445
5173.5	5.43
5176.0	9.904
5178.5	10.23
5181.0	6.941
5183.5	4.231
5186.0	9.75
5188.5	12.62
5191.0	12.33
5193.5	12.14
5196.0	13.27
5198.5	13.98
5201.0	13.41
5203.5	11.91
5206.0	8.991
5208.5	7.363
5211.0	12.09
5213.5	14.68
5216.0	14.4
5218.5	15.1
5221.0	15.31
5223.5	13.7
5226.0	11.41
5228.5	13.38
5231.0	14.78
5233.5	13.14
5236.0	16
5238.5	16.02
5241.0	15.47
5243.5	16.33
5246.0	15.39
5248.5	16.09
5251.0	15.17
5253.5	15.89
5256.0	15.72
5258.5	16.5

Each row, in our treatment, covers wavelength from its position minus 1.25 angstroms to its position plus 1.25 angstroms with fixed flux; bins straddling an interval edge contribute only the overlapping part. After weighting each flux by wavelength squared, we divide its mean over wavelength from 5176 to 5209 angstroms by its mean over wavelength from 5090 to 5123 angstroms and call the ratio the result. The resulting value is 0.89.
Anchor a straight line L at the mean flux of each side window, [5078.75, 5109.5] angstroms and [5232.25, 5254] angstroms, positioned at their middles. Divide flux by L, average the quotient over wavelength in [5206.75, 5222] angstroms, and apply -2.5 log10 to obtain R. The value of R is 0.147 mag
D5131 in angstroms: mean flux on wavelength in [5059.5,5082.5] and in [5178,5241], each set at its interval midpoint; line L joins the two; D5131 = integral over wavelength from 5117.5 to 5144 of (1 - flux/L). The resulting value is 0.8 angstroms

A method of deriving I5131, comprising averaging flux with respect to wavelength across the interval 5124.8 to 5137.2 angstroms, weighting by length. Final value 12.2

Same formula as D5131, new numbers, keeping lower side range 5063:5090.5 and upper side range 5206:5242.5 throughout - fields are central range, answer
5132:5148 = 1.3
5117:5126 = 0.4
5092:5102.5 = 0.5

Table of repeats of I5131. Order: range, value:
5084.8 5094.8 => 13.1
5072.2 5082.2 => 12.5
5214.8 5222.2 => 14.9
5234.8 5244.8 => 16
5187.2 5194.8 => 12.4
